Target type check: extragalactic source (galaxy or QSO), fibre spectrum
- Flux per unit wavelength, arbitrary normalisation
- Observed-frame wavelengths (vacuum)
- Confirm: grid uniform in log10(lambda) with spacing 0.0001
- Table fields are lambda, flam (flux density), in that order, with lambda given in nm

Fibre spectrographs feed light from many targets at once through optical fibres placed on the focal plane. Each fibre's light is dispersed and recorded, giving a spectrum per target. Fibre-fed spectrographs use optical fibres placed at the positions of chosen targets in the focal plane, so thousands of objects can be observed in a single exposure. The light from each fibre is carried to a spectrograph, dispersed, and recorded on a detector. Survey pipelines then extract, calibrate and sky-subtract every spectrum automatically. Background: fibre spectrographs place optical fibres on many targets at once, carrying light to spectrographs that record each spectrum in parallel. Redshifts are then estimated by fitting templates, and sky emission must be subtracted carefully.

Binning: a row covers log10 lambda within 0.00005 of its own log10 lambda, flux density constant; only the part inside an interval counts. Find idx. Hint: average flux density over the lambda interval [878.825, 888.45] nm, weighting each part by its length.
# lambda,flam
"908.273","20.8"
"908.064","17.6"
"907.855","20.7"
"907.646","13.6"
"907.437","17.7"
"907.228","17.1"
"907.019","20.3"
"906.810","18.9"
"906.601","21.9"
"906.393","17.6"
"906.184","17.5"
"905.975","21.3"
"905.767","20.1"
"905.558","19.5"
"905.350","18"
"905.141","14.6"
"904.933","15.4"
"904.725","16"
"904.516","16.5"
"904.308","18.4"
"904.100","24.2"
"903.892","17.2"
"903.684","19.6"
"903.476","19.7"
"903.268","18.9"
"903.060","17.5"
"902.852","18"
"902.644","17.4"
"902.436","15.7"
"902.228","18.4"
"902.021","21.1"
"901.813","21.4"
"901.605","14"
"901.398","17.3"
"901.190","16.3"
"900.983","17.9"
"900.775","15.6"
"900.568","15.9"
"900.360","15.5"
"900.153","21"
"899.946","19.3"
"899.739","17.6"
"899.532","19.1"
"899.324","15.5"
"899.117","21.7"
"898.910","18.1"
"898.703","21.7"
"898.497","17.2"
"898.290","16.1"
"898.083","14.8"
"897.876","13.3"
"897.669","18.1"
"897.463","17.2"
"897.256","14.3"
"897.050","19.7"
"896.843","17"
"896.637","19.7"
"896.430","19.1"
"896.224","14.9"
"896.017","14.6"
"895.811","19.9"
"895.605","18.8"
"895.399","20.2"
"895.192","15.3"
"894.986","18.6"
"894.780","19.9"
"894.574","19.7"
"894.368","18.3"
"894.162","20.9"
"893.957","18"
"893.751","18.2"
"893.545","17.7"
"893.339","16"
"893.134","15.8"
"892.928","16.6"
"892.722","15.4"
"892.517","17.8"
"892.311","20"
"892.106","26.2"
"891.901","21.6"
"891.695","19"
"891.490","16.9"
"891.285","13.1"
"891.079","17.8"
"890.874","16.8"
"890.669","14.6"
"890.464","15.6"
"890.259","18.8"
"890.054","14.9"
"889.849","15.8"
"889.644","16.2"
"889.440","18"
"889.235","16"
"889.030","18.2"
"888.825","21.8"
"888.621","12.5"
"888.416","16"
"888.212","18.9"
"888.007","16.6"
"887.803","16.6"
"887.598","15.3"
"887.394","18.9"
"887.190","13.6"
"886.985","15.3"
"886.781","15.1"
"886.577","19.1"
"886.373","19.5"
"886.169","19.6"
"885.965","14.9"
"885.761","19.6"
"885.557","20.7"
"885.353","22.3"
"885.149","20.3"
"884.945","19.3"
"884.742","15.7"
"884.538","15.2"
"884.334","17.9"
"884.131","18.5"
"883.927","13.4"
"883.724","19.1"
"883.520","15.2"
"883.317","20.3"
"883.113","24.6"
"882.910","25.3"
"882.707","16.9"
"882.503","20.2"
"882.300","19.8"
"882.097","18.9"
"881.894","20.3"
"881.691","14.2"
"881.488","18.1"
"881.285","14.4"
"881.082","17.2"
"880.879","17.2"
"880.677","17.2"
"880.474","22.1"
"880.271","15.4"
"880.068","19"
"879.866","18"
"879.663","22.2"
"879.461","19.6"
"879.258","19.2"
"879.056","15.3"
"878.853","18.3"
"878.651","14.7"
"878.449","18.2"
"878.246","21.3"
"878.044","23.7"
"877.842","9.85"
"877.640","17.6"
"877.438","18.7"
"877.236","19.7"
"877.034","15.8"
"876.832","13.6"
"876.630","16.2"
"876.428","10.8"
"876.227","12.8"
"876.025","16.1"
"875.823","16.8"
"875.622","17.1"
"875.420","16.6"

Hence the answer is 18.1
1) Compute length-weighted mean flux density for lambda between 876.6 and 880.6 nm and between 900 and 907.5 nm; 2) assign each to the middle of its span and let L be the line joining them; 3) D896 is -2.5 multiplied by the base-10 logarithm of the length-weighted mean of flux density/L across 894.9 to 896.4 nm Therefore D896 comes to 0.03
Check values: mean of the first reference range 17.9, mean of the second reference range 18.2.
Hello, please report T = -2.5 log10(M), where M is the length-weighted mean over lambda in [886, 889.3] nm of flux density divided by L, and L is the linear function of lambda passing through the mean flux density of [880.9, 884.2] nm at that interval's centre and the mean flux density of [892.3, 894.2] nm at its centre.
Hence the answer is 0.06 mag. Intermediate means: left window 18.5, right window 17.4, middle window 17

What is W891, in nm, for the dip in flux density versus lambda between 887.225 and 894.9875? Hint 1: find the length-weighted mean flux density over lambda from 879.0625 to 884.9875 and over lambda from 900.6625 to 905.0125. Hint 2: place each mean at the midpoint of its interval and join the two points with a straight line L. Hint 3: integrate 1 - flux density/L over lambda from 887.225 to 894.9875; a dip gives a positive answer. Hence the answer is 0.27 nm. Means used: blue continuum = 18.4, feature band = 17.6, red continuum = 17.9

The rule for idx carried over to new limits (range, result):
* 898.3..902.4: 18.1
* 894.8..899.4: 17.6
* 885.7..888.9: 17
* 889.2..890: 16.5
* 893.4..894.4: 18.5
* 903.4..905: 18.4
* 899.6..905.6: 17.9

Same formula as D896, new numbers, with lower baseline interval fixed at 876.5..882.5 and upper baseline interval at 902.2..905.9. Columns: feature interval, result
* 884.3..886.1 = -0.037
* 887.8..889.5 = 0.044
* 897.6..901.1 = 0.030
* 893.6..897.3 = -0.015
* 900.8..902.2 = 0.010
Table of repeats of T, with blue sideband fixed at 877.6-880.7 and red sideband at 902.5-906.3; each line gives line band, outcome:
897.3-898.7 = 0.12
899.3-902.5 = 0.04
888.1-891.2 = 0.09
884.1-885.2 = 0.04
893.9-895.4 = -0.03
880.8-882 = 0.08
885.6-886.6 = -0.02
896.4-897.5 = 0.03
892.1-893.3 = 0.02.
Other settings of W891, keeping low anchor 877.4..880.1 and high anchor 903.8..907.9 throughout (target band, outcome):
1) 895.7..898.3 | 0.20 nm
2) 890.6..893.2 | 0.05 nm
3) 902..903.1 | 0.03 nm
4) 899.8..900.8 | 0.04 nm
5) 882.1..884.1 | -0.12 nm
